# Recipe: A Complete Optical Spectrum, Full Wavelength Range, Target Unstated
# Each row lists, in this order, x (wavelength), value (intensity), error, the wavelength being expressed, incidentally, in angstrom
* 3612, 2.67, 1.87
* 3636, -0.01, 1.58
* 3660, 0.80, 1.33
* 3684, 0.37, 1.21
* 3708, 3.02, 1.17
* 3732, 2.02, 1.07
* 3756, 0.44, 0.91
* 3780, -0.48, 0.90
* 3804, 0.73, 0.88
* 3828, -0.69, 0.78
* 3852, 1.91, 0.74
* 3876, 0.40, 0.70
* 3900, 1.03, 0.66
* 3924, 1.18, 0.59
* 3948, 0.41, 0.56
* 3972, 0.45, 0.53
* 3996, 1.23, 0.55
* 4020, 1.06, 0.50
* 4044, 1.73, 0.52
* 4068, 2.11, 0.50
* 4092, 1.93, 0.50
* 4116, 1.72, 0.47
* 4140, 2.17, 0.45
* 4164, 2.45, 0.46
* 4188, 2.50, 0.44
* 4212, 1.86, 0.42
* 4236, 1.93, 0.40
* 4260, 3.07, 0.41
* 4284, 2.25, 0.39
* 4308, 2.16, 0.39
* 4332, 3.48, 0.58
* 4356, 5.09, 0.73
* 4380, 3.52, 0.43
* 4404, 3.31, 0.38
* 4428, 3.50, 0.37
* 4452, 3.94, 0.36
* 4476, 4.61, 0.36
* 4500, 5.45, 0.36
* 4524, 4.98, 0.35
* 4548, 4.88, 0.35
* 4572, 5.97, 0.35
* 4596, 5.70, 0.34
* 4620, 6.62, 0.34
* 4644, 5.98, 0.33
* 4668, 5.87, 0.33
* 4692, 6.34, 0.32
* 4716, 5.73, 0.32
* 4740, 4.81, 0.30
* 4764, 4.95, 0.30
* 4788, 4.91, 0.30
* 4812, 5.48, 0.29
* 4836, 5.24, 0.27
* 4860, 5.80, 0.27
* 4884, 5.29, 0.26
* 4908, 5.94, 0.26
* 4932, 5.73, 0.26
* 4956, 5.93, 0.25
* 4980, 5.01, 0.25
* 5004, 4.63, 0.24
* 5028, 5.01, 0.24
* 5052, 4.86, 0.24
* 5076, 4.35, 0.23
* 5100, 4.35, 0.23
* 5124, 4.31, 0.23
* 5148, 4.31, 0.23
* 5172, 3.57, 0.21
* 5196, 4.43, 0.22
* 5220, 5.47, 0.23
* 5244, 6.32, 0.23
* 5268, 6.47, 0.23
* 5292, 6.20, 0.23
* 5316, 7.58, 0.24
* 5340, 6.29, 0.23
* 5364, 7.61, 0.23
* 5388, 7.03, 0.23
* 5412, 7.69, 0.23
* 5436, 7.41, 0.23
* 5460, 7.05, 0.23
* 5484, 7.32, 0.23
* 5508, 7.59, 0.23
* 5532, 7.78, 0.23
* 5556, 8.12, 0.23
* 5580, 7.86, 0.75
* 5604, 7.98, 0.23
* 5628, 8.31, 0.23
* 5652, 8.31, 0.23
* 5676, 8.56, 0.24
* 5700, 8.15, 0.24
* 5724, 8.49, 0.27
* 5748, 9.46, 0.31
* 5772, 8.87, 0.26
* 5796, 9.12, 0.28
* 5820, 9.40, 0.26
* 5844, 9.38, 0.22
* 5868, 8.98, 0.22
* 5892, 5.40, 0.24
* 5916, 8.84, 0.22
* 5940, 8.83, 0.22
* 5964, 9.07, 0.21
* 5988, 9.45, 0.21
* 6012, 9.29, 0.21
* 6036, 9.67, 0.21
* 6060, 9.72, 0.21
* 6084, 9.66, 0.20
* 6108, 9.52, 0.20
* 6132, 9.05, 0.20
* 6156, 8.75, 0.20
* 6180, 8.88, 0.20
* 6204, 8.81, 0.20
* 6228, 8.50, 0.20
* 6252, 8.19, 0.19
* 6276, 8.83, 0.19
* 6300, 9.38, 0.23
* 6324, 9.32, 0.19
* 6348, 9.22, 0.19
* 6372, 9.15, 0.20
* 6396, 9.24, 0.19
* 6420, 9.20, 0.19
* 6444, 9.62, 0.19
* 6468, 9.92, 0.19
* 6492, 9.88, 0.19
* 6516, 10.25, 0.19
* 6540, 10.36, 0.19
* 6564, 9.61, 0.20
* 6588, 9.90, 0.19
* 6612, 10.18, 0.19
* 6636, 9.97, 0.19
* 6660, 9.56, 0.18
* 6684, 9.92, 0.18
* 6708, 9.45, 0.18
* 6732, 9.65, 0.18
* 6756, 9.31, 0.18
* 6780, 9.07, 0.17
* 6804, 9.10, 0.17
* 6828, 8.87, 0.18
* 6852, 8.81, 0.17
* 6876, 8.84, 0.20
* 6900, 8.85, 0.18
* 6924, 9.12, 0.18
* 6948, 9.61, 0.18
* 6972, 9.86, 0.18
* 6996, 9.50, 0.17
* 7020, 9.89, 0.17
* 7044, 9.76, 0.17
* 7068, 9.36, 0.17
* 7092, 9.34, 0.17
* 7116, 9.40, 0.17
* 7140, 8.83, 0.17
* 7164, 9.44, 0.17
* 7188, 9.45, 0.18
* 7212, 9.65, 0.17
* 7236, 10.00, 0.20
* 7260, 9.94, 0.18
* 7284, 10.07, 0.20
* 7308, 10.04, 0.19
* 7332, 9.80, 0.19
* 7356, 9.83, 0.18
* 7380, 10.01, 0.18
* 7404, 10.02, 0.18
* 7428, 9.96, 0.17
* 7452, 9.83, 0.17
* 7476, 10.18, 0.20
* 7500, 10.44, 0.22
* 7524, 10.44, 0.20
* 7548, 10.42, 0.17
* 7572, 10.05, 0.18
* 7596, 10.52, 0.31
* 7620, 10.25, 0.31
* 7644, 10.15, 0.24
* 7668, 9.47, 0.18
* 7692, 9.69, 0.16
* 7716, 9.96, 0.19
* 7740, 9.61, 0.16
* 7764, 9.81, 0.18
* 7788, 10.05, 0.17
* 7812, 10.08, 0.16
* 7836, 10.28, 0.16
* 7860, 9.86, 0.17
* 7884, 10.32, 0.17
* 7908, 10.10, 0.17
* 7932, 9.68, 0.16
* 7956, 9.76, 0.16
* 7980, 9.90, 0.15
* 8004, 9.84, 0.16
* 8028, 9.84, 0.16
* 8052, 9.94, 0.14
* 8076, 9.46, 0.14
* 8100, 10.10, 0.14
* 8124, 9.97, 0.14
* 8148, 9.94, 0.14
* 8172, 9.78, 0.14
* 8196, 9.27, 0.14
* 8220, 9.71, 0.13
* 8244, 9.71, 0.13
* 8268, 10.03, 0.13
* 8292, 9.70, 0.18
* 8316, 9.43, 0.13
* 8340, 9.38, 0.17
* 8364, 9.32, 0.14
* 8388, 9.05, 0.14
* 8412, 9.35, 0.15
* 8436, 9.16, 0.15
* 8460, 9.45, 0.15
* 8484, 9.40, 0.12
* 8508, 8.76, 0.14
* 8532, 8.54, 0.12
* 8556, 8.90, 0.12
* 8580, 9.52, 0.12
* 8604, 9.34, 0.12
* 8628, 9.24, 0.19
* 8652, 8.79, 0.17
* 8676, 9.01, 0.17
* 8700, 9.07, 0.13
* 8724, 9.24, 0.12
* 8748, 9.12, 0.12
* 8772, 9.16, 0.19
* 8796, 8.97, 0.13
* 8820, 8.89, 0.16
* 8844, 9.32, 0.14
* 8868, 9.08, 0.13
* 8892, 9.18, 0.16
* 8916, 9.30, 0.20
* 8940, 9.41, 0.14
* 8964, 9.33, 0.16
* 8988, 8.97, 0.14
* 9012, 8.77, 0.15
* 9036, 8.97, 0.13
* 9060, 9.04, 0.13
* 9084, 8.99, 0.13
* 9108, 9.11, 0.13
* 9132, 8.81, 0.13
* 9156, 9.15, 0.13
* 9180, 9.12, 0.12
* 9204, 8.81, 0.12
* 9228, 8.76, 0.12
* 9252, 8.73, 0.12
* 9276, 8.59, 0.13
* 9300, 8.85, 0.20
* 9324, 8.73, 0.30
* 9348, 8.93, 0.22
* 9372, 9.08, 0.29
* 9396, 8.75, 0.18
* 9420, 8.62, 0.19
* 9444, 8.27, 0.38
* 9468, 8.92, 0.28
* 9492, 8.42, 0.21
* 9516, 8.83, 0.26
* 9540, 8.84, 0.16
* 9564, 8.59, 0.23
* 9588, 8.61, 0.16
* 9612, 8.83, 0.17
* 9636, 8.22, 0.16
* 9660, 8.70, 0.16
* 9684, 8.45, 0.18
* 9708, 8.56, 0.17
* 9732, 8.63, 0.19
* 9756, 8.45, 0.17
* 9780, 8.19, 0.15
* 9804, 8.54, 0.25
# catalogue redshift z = 0.00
